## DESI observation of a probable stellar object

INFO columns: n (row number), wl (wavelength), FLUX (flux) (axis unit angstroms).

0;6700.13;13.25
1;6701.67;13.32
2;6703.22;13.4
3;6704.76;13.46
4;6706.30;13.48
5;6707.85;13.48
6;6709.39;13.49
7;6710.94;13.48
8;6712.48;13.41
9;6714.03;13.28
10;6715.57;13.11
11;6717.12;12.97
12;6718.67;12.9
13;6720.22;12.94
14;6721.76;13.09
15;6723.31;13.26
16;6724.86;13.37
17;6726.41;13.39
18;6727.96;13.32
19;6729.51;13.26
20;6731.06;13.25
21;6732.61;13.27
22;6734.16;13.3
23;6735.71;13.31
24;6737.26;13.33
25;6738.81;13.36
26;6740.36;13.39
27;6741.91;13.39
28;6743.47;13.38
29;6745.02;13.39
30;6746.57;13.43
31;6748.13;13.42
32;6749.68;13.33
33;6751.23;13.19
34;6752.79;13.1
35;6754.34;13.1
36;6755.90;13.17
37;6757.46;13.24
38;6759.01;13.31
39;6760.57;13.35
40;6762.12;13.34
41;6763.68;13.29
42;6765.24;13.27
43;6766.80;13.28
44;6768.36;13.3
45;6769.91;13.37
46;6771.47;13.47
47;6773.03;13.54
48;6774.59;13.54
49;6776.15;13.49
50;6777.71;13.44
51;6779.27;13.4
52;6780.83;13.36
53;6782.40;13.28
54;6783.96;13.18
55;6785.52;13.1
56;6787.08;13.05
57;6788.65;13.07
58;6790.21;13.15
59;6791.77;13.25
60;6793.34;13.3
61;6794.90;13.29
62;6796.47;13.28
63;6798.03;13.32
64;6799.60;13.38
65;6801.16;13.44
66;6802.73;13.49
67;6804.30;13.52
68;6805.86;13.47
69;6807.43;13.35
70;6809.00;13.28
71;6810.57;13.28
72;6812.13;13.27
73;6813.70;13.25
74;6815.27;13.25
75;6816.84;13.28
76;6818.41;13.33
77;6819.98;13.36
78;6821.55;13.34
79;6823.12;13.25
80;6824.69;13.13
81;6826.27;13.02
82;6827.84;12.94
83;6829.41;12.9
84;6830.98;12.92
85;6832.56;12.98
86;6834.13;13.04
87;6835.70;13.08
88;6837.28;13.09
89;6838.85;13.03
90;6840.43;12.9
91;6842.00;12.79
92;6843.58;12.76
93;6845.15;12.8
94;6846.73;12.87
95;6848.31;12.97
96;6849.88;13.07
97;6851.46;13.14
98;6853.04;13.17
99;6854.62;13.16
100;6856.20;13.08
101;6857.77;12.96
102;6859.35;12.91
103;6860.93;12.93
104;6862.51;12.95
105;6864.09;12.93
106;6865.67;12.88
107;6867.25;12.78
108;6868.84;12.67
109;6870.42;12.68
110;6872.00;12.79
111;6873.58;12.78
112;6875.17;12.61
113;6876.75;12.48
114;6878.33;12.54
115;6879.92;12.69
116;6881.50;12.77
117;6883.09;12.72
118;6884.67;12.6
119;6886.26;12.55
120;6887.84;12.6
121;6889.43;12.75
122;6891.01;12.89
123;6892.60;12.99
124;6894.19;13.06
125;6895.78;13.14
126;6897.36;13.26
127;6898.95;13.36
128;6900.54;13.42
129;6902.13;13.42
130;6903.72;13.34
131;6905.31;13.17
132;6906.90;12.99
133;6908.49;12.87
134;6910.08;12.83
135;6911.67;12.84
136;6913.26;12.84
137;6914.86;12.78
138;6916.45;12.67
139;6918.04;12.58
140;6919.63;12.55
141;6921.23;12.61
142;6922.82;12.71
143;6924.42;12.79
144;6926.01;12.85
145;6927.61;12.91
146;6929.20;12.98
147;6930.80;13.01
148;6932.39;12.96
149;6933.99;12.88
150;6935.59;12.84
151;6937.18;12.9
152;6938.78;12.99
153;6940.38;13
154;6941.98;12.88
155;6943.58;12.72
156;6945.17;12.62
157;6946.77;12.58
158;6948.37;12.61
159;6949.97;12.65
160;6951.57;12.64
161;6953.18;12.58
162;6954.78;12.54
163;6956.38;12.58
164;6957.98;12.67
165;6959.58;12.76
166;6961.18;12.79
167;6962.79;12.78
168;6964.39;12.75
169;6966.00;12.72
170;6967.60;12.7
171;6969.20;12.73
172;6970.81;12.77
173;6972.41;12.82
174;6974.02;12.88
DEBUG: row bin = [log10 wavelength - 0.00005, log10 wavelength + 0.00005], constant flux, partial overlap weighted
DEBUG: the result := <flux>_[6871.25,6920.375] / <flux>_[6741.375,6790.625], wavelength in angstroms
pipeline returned 0.97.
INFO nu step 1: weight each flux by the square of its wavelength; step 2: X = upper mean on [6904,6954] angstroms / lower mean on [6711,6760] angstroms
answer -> 1.0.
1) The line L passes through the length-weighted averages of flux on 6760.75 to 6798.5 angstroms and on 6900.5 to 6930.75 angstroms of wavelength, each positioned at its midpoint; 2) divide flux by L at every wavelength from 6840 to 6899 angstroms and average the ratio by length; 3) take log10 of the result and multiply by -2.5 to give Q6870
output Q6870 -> 0.01 mag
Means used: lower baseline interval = 13.3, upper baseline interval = 12.9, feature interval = 12.9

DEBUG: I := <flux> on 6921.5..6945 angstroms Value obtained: 12.9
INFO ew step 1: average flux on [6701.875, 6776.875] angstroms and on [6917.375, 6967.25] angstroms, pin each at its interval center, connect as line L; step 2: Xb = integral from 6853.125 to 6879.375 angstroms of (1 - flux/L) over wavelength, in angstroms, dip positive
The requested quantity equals 0.3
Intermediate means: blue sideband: 13.3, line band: 12.8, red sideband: 12.8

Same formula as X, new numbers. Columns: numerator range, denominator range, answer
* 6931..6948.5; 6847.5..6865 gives 1.01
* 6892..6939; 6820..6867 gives 1.02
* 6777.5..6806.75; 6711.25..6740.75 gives 1.02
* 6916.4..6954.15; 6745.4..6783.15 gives 1.01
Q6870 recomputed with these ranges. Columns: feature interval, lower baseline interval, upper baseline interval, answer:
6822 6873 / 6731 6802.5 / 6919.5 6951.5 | 0.01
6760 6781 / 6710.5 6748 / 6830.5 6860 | -0.02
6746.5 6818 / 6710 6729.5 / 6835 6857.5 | -0.02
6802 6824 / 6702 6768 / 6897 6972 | -0.02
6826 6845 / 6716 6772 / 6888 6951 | 0.01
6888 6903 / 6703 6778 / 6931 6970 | -0.02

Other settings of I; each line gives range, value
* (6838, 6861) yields 13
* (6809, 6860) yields 13.1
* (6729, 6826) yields 13.3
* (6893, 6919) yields 13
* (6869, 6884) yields 12.7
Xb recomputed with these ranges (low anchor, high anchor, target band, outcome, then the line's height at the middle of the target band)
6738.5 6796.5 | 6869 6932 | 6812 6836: -0.1 angstroms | 13.1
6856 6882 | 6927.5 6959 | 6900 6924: -0.2 angstroms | 12.8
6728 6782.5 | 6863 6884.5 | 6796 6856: -0.9 angstroms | 13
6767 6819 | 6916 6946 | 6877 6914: 0.0 angstroms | 12.9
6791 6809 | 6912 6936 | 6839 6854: 0.2 angstroms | 13.2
